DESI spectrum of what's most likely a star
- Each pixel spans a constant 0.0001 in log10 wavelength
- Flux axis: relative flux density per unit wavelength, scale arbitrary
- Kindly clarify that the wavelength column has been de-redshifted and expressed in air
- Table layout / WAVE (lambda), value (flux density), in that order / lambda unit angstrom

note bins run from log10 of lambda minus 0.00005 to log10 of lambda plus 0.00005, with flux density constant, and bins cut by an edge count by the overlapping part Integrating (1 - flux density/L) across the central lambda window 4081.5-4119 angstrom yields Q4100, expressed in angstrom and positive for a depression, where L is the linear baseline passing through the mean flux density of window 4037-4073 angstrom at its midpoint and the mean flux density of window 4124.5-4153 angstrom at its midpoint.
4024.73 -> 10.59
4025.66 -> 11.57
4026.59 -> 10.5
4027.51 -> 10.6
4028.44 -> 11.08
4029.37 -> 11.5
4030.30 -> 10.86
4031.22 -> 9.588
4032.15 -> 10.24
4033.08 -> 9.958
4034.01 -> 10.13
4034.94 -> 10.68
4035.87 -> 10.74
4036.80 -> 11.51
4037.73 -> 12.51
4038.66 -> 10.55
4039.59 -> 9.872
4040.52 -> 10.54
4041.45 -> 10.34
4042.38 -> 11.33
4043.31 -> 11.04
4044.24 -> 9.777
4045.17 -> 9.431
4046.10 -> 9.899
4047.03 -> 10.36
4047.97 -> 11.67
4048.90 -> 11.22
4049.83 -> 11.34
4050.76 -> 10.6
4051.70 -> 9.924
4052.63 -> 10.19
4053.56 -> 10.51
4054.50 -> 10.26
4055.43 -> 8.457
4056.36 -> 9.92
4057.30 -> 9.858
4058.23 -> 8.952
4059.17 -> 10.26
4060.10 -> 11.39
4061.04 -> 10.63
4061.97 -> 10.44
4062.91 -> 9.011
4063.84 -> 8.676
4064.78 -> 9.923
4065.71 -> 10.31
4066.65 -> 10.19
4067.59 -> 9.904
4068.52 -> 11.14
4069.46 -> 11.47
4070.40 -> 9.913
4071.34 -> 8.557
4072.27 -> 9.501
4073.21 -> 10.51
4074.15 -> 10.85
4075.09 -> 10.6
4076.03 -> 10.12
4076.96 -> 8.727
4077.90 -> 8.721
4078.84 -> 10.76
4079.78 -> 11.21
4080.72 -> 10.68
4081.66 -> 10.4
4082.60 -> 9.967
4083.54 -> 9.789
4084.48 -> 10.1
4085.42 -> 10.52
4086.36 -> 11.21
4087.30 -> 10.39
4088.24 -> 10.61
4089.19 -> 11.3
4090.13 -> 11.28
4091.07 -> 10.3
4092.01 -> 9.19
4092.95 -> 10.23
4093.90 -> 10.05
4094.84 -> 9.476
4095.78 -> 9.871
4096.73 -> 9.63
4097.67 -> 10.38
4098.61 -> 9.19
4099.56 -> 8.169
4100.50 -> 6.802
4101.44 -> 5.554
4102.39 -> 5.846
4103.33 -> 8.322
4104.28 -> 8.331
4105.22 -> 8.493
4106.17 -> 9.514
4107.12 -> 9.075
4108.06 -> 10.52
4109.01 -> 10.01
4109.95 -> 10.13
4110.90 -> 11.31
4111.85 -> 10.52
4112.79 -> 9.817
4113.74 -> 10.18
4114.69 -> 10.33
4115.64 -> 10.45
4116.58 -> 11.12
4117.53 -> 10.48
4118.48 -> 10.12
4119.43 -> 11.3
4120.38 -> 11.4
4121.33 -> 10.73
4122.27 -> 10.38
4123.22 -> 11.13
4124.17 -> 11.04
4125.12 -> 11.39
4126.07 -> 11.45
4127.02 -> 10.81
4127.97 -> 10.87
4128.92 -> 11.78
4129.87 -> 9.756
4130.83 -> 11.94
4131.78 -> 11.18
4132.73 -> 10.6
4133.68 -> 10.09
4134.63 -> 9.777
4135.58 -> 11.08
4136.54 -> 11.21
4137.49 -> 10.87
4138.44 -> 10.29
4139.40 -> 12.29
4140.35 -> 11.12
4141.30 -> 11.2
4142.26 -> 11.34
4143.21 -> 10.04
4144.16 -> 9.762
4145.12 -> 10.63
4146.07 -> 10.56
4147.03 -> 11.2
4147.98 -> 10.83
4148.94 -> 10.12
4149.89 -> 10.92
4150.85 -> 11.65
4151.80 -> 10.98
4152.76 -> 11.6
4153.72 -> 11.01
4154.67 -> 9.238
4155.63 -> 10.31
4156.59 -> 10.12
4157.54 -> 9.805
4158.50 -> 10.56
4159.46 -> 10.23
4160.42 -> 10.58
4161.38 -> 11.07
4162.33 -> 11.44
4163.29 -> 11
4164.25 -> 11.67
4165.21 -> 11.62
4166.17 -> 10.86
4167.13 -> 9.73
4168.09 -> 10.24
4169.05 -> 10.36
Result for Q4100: 3.2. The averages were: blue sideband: 10.3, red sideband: 10.9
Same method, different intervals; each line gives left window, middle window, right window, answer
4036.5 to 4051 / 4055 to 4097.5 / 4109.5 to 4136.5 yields 2.5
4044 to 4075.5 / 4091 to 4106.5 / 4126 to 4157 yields 2.6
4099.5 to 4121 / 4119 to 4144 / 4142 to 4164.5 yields -2.2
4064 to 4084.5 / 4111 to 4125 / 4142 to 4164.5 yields -0.3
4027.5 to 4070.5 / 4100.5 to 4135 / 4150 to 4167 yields 1.7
